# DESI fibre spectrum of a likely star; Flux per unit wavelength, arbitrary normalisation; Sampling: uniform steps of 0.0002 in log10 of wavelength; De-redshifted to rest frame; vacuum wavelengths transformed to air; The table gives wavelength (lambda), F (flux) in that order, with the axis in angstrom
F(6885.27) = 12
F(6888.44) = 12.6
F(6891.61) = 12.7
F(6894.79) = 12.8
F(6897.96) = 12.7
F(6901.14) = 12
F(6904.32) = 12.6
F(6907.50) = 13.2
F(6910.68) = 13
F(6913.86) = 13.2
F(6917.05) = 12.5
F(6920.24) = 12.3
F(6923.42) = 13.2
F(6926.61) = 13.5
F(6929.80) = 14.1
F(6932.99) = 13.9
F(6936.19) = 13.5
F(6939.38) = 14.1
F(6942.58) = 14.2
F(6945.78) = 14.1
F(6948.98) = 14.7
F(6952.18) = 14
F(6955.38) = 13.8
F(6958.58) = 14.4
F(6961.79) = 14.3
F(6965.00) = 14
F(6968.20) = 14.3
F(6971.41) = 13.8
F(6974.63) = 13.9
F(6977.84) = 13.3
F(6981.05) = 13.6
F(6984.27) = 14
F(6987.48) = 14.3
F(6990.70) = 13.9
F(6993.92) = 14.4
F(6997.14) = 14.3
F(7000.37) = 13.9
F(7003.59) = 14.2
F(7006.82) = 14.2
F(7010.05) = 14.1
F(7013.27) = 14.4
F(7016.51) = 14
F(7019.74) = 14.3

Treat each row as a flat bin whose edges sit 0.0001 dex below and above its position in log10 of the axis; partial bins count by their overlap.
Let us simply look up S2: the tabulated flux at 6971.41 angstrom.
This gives 13.8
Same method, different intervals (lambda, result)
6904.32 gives 12.6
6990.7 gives 13.9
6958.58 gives 14.4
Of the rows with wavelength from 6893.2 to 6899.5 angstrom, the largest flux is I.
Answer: 12.8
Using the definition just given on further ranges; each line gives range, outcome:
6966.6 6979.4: 14.3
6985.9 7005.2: 14.4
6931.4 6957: 14.7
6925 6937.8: 14.1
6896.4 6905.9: 12.7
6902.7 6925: 13.2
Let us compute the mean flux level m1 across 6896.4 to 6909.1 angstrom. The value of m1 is 12.6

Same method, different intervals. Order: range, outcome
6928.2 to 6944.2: 14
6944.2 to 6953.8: 14.3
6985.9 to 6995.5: 14.2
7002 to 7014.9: 14.2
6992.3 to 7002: 14.2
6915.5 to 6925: 12.7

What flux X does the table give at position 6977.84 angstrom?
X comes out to 13.3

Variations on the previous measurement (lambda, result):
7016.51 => 14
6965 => 14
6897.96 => 12.7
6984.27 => 14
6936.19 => 13.5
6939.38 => 14.1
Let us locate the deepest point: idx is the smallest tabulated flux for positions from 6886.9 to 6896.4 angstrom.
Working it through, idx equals 12.6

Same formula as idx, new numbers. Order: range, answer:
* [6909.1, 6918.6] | 12.5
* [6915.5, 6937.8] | 12.3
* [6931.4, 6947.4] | 13.5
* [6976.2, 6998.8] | 13.3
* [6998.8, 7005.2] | 13.9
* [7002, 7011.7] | 14.1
